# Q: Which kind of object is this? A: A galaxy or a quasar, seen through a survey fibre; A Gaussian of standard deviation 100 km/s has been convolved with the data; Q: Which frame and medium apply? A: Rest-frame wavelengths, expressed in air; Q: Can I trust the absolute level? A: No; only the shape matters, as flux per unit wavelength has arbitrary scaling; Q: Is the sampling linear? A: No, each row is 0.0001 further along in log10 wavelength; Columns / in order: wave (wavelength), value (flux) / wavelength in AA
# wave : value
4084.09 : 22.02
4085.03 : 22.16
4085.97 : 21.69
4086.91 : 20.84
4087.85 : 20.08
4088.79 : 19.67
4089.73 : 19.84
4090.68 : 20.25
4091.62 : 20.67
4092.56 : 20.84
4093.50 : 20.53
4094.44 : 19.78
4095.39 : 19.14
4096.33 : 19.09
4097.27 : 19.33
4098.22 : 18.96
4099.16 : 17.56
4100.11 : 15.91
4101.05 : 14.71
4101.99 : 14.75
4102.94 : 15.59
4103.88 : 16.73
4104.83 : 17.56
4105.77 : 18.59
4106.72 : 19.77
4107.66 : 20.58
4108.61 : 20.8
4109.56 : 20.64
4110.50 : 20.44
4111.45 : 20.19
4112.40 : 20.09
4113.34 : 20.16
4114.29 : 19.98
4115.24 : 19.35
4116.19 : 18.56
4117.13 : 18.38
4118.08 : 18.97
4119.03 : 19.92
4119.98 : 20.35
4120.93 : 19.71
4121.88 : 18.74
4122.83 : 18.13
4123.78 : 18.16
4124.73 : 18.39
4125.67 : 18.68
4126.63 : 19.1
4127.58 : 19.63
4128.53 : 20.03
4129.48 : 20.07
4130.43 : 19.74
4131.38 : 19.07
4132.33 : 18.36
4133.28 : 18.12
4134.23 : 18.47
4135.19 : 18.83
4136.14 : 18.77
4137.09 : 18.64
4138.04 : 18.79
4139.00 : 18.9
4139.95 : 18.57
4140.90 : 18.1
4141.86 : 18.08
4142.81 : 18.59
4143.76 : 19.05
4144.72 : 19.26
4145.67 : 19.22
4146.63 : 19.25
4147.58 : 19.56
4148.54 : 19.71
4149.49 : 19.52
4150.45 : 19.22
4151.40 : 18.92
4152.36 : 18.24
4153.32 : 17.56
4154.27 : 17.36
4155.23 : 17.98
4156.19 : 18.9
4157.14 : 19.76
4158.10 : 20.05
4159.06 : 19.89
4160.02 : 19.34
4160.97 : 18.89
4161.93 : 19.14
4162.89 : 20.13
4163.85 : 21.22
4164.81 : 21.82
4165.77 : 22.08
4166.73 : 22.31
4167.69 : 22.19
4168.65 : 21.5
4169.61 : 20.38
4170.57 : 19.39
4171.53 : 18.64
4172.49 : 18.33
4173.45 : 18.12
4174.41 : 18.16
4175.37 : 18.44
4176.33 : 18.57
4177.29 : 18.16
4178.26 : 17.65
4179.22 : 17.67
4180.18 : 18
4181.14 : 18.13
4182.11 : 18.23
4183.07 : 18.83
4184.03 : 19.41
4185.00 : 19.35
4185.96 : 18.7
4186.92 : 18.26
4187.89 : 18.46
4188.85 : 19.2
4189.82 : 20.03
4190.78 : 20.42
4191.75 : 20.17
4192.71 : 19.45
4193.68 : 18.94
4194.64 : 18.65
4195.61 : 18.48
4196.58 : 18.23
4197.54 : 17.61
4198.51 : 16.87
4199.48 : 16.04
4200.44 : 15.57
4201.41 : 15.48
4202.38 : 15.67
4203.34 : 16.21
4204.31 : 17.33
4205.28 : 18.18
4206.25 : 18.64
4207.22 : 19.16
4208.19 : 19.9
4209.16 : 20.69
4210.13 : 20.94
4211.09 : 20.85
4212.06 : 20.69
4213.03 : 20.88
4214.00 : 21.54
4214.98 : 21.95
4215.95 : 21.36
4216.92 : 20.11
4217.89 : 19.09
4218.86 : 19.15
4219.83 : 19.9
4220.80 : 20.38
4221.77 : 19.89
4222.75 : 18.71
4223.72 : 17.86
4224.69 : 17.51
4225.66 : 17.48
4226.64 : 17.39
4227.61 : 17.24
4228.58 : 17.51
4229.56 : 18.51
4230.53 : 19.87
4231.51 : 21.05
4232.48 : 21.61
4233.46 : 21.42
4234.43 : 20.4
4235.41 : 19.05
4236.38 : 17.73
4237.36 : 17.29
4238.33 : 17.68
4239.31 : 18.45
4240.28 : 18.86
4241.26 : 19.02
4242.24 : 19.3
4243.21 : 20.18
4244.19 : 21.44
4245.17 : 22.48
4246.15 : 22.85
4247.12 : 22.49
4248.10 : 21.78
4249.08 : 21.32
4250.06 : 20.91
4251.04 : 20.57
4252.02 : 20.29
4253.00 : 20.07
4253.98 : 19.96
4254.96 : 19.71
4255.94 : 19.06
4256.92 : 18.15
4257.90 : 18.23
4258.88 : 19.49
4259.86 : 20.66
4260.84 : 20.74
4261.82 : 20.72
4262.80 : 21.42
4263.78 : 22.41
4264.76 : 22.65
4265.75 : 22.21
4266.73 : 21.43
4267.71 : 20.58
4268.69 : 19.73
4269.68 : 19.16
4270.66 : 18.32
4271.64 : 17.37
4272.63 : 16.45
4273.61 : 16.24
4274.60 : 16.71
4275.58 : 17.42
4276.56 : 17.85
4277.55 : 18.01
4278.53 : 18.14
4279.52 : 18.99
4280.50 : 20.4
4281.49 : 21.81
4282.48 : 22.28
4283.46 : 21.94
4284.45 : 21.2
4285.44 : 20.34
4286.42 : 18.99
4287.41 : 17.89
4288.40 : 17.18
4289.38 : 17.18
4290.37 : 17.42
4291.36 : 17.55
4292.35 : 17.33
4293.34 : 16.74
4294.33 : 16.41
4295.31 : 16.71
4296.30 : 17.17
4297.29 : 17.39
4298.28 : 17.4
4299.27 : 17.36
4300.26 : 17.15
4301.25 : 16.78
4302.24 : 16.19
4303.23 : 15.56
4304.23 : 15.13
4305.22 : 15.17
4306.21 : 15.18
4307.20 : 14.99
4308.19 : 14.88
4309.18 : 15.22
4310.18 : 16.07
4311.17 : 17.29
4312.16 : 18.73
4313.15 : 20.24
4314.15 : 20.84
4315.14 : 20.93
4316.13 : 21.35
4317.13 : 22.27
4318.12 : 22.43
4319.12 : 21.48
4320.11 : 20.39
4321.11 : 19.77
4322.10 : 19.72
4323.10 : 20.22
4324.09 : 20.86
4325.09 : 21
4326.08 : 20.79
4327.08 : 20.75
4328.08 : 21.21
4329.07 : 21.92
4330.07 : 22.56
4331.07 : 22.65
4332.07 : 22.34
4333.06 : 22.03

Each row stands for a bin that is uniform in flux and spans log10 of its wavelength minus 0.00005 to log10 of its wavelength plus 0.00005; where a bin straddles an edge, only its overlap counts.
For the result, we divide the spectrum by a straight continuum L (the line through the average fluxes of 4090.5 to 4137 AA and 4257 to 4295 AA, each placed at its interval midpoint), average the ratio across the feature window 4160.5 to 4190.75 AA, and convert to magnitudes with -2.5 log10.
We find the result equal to -0.02 mag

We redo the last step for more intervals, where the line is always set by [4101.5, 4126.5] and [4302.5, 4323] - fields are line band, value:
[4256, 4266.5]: -0.12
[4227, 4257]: -0.07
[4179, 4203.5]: 0.03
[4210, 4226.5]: -0.07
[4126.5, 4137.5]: -0.01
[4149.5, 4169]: -0.05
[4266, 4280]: 0.01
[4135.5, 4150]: 0.00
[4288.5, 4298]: 0.08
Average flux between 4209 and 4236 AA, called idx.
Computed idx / 19.7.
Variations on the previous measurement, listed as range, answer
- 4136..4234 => 19.1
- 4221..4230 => 18.1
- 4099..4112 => 18.2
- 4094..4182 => 19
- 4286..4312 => 16.6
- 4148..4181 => 19.3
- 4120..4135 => 19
